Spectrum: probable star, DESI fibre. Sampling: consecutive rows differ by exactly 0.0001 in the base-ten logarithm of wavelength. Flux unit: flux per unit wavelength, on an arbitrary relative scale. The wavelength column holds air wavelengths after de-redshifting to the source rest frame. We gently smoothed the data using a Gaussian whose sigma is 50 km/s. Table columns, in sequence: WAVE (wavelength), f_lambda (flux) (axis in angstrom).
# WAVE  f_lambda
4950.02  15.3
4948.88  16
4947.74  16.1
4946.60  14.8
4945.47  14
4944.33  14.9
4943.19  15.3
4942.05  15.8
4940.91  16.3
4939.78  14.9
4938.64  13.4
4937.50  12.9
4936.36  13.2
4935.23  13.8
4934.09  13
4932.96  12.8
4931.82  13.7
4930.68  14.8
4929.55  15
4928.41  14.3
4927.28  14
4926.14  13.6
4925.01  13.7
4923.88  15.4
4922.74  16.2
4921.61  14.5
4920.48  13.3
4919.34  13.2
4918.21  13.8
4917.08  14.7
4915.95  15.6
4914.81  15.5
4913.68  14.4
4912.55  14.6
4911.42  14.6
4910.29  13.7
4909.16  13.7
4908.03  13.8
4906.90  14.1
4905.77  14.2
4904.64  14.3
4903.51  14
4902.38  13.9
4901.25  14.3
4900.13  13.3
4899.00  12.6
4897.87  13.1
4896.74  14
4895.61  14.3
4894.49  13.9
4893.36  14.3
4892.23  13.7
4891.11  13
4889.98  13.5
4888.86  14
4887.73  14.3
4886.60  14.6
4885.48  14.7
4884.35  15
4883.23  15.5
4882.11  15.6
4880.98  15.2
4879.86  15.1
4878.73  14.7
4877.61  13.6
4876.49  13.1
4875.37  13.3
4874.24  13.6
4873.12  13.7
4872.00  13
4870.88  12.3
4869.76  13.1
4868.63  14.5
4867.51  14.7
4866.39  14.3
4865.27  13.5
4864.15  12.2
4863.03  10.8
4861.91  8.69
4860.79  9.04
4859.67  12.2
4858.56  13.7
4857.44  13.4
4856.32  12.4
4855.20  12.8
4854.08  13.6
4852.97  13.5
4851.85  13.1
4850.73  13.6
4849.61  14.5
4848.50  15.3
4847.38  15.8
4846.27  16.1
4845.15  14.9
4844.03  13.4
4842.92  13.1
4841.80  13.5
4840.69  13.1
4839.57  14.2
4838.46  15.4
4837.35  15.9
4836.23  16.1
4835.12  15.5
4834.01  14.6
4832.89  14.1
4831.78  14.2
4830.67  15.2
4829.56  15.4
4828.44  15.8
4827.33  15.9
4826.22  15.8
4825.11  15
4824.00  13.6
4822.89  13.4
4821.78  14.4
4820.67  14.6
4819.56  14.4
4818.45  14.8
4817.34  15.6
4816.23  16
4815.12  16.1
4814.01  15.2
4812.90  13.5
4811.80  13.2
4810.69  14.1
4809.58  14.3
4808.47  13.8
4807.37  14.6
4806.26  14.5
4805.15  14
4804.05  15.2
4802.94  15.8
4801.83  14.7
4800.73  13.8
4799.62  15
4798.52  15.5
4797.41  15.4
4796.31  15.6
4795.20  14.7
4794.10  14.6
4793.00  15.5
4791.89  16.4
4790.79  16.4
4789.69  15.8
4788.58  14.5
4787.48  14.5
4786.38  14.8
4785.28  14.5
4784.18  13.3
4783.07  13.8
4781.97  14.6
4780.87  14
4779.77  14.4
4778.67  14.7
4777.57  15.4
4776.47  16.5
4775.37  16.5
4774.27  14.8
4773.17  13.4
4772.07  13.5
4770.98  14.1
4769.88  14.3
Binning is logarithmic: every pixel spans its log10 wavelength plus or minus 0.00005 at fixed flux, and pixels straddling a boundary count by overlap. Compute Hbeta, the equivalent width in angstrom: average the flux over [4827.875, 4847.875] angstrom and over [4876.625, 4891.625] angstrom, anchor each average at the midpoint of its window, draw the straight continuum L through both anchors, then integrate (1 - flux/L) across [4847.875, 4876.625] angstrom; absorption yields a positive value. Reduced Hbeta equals 3.2 angstrom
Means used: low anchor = 14.8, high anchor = 14.5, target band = 13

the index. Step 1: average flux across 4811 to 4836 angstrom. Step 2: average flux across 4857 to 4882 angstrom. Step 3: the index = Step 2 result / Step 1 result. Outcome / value 0.88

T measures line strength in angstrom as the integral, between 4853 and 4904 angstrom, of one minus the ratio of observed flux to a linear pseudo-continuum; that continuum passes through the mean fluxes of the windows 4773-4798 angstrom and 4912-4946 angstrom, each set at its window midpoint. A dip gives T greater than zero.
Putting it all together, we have 3.7 angstrom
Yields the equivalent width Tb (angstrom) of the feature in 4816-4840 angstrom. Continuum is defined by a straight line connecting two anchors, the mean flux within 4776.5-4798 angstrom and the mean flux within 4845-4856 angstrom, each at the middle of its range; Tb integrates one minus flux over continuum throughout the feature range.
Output -0.8 angstrom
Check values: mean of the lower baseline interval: 14.9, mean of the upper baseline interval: 14.3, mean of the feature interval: 15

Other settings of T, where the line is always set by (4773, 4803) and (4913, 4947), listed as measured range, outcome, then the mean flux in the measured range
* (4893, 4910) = 0.7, 13.8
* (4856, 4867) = 2.0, 12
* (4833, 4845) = 0.2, 14.5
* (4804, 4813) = 0.5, 14.1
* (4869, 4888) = 0.6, 14.1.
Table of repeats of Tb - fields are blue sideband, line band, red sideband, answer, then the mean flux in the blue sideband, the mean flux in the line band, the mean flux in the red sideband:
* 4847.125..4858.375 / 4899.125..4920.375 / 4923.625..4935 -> -0.4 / 13.7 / 14.2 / 14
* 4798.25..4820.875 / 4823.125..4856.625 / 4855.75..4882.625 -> -1.5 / 14.7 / 14.5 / 13.2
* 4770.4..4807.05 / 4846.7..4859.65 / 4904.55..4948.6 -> 0.8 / 14.9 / 13.8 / 14.4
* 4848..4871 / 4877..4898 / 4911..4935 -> -1.3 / 12.9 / 14.3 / 14.3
